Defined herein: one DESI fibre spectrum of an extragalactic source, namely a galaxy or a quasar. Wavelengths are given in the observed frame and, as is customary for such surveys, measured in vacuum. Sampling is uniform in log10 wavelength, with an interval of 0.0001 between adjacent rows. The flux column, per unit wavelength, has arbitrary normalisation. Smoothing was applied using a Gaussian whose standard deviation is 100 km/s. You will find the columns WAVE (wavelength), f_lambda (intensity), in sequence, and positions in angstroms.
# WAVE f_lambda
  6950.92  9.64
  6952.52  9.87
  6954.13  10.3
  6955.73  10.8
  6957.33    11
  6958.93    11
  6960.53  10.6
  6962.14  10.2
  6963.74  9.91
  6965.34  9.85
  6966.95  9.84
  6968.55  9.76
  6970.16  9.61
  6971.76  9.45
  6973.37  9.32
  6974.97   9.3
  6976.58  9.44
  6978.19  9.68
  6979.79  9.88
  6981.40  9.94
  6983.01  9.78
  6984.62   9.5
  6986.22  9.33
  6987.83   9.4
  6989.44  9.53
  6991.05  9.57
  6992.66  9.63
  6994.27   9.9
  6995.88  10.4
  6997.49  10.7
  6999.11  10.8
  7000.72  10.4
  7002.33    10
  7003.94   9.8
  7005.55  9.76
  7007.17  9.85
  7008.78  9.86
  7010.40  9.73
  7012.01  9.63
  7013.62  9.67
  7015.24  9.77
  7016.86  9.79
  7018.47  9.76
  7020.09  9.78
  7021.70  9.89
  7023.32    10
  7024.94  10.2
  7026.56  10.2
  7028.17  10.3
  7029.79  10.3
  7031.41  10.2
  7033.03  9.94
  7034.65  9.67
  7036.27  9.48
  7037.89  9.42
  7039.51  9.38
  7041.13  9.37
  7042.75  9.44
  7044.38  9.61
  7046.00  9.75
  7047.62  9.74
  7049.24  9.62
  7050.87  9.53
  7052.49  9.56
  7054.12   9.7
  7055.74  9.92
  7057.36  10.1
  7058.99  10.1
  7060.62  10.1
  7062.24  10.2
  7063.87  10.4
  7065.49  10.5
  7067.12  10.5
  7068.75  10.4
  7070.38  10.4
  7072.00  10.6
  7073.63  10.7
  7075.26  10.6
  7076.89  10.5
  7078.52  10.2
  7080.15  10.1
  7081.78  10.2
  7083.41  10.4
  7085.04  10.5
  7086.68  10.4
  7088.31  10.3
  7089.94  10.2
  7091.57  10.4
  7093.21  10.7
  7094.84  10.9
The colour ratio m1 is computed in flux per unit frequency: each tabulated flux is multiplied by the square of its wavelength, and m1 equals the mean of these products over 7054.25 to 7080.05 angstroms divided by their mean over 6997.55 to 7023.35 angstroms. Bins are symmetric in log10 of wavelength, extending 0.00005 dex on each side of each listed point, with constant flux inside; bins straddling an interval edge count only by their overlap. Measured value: 1.06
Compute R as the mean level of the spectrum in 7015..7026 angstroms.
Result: 9.89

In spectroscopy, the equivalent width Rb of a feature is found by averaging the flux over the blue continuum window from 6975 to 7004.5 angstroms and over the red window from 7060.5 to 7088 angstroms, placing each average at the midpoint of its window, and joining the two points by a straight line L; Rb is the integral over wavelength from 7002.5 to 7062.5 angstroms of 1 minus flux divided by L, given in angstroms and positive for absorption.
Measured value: 1.9 angstroms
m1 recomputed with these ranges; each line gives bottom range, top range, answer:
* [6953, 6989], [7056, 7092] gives 1.08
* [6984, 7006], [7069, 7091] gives 1.07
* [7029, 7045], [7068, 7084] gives 1.09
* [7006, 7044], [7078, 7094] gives 1.07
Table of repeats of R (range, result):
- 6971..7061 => 9.8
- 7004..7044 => 9.8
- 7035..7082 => 10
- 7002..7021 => 9.78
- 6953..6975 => 10.1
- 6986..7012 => 9.92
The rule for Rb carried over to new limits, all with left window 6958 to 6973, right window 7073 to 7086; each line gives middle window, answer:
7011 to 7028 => 0.5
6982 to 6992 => 0.5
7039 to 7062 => 1.3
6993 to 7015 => 0.3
